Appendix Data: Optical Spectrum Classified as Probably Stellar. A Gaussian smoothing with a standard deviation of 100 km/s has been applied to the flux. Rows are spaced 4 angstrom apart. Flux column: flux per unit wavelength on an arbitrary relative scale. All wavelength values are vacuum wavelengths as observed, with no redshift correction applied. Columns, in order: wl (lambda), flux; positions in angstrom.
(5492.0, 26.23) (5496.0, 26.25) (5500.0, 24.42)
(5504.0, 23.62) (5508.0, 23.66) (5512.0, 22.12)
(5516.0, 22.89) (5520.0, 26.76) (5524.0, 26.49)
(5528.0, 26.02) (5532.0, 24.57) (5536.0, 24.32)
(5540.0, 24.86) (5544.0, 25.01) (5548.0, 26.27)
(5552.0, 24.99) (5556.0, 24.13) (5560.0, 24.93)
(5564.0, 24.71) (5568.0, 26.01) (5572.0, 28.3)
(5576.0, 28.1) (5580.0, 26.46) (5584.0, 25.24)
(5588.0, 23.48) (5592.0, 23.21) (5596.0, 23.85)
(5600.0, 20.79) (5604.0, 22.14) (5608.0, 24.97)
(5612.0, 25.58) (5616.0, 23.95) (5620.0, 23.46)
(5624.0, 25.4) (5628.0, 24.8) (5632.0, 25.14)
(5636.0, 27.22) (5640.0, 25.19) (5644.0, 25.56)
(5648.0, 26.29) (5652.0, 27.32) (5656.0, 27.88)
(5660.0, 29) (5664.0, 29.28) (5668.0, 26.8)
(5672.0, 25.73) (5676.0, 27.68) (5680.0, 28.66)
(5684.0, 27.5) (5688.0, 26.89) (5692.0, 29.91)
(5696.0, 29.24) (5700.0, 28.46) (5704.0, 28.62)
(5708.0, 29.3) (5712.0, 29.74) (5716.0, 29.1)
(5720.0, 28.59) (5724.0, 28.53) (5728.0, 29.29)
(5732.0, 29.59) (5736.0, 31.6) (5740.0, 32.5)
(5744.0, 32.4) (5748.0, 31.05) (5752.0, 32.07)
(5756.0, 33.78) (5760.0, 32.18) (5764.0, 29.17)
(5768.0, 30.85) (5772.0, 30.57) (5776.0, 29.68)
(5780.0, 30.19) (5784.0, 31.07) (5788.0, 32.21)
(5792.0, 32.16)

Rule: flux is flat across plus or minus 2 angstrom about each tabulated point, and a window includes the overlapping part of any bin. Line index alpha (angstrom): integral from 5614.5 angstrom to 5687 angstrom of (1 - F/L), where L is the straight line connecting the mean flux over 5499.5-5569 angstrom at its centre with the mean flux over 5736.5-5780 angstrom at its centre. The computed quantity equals 4.4 angstrom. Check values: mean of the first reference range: 24.8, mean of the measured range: 26.5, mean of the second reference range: 31.4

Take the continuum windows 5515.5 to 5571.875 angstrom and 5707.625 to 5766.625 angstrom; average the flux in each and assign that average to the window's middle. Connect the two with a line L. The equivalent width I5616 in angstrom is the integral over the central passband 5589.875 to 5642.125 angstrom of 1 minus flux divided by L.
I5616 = 5.8 angstrom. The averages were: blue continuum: 25.3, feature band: 24.3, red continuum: 30.6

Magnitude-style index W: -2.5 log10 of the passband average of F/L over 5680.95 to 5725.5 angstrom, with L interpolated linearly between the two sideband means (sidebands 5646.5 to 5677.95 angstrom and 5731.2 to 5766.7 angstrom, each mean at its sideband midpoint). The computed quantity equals 0.03 mag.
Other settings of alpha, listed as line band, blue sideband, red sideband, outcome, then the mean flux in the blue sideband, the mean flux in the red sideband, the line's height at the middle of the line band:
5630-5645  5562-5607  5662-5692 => 0.36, 24.8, 27.7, 26.4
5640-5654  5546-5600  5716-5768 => 0.73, 25.2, 30.8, 27.7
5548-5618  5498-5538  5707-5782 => 3.74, 24.5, 30.6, 26.2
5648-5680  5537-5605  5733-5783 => 0.48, 24.9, 31.3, 28.1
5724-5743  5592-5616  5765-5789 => -1.16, 23.5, 30.6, 28.8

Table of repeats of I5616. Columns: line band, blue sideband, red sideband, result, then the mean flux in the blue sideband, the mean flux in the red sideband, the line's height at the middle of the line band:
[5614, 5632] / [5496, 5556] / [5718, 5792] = 1.89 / 24.7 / 30.9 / 27.3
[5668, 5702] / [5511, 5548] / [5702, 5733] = 0.51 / 24.9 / 29.1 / 28.4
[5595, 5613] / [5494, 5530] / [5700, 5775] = 2.47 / 24.7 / 30.4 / 27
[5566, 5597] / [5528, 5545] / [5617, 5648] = -0.74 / 24.8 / 25.3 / 25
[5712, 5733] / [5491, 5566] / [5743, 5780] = 0.76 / 24.8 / 31.2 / 30.1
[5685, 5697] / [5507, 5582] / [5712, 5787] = 0.25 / 25.3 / 30.7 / 29.1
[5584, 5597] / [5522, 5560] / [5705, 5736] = 1.26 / 25.2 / 29.3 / 26.3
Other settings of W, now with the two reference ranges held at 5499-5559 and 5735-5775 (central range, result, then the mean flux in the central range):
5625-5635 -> 0.103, 25.2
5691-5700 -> 0.017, 29.3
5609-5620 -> 0.115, 24.5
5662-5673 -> 0.058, 27.4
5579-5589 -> 0.054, 25.1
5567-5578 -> -0.065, 27.6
